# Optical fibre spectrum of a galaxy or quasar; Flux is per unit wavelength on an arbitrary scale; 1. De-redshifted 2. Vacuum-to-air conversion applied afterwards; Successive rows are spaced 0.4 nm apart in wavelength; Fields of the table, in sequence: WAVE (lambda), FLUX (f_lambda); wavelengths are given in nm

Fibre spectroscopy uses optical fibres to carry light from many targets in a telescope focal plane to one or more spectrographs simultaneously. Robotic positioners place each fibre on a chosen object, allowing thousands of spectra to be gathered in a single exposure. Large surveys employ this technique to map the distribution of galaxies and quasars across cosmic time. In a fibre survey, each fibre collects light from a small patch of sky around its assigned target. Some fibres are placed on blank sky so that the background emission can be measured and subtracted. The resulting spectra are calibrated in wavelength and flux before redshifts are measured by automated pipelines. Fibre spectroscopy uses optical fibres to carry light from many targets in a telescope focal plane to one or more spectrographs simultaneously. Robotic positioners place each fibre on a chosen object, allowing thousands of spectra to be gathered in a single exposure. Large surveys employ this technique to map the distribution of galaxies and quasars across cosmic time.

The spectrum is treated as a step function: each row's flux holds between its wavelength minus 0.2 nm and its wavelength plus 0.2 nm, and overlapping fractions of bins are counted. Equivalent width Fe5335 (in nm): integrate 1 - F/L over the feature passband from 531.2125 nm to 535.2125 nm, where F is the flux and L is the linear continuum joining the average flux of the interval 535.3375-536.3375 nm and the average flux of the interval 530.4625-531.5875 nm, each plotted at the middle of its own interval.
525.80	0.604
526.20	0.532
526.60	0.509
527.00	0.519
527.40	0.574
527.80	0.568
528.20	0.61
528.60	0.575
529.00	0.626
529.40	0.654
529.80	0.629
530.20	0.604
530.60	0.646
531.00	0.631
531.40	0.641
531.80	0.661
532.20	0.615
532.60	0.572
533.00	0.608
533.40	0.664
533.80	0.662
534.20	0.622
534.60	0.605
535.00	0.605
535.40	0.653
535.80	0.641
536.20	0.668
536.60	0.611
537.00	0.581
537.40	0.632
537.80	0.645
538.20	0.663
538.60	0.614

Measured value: 0.12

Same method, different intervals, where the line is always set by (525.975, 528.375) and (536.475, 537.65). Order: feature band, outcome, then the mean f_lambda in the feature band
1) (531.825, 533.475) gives -0.091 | 0.616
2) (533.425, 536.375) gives -0.203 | 0.638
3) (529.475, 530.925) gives -0.152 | 0.629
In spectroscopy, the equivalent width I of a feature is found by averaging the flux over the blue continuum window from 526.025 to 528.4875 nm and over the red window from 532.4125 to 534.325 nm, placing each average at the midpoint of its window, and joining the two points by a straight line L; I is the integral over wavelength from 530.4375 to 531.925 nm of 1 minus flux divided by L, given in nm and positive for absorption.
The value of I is -0.11 nm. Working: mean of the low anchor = 0.553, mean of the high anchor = 0.626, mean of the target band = 0.644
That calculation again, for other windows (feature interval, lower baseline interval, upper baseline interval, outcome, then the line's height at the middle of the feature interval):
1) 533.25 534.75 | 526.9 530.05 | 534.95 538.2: -0.042 nm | 0.621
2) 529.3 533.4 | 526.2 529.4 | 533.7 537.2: -0.208 nm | 0.597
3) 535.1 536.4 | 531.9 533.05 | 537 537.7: -0.077 nm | 0.614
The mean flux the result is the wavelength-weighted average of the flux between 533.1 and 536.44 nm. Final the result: 0.639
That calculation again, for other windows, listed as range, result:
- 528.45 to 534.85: 0.626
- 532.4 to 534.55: 0.624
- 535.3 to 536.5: 0.65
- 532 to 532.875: 0.595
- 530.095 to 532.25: 0.636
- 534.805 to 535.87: 0.632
